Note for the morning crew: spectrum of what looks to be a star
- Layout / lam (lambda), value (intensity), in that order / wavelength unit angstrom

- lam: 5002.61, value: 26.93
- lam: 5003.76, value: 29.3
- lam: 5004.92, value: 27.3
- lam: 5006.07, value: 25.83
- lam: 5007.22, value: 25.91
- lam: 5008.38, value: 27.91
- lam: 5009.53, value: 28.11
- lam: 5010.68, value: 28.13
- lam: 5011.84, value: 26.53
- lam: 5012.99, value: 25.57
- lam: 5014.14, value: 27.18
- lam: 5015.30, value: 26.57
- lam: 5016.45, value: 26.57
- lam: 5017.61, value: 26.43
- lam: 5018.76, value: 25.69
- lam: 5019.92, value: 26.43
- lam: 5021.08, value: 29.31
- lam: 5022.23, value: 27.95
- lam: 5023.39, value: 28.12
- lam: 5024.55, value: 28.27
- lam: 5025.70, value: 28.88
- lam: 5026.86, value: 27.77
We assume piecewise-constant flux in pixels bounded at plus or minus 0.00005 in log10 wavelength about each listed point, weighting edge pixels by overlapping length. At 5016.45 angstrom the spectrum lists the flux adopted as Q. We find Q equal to 26.57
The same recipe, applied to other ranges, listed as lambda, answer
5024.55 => 28.27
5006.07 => 25.83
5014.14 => 27.18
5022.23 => 27.95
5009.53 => 28.11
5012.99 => 25.57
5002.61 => 26.93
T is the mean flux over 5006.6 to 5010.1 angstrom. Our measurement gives 27.3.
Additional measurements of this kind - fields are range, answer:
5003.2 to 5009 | 27.2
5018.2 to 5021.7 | 27.1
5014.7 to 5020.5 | 26.3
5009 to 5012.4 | 27.6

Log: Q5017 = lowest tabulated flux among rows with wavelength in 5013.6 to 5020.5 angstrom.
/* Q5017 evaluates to 25.69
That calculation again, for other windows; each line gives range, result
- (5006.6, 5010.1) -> 25.91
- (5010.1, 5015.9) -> 25.57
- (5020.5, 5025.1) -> 27.95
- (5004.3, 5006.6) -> 25.83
